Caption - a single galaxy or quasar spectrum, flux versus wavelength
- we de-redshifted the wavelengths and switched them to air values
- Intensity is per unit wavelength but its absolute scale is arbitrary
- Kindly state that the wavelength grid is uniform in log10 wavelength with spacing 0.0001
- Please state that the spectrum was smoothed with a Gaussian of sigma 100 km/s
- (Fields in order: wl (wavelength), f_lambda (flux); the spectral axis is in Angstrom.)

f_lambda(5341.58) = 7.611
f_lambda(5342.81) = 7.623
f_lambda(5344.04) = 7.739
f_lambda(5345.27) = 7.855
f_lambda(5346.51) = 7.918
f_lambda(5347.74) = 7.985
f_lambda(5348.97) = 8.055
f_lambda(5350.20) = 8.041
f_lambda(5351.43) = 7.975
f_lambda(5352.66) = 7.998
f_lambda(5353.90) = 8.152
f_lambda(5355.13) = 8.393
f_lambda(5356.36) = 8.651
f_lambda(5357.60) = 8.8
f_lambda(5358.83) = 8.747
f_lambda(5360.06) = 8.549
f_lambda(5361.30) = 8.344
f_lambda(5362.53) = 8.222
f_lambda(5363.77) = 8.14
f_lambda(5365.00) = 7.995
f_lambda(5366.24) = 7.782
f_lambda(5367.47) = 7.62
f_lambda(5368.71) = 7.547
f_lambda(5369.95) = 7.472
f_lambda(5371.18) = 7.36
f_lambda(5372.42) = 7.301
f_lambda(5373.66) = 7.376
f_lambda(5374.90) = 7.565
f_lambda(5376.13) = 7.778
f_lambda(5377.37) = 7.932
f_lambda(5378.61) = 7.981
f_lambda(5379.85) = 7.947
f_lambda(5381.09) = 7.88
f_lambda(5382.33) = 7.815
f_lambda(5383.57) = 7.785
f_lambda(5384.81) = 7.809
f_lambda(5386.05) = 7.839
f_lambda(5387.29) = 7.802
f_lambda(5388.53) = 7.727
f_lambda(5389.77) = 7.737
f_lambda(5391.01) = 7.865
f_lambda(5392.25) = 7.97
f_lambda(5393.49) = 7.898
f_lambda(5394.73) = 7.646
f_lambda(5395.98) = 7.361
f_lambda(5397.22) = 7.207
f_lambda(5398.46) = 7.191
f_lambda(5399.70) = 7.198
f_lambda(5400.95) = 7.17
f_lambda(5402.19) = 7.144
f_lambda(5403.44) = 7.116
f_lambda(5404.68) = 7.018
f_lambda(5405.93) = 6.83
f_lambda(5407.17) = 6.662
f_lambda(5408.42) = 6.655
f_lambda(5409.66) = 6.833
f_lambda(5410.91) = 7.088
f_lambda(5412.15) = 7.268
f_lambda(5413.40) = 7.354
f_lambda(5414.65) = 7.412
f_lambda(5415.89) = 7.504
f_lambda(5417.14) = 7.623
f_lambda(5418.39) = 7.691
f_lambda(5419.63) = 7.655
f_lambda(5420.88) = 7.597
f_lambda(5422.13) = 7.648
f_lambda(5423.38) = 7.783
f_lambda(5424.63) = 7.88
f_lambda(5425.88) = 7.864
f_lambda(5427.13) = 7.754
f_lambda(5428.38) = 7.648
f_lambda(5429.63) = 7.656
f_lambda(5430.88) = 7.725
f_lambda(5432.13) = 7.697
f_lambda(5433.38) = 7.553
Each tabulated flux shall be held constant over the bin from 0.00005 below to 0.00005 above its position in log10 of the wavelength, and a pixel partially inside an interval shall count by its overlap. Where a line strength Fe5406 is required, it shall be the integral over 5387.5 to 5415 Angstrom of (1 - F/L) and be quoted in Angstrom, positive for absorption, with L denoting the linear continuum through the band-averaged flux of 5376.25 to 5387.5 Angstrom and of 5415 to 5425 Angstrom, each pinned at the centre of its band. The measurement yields 1.7 Angstrom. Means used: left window 7.86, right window 7.66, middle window 7.29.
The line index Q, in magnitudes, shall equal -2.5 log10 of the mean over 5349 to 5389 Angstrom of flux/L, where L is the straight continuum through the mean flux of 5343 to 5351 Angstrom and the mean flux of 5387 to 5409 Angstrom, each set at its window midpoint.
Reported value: -0.04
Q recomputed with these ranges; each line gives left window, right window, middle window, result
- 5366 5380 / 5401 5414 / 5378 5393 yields -0.06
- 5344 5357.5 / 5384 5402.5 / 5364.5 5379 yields 0.03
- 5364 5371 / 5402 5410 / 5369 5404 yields -0.05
